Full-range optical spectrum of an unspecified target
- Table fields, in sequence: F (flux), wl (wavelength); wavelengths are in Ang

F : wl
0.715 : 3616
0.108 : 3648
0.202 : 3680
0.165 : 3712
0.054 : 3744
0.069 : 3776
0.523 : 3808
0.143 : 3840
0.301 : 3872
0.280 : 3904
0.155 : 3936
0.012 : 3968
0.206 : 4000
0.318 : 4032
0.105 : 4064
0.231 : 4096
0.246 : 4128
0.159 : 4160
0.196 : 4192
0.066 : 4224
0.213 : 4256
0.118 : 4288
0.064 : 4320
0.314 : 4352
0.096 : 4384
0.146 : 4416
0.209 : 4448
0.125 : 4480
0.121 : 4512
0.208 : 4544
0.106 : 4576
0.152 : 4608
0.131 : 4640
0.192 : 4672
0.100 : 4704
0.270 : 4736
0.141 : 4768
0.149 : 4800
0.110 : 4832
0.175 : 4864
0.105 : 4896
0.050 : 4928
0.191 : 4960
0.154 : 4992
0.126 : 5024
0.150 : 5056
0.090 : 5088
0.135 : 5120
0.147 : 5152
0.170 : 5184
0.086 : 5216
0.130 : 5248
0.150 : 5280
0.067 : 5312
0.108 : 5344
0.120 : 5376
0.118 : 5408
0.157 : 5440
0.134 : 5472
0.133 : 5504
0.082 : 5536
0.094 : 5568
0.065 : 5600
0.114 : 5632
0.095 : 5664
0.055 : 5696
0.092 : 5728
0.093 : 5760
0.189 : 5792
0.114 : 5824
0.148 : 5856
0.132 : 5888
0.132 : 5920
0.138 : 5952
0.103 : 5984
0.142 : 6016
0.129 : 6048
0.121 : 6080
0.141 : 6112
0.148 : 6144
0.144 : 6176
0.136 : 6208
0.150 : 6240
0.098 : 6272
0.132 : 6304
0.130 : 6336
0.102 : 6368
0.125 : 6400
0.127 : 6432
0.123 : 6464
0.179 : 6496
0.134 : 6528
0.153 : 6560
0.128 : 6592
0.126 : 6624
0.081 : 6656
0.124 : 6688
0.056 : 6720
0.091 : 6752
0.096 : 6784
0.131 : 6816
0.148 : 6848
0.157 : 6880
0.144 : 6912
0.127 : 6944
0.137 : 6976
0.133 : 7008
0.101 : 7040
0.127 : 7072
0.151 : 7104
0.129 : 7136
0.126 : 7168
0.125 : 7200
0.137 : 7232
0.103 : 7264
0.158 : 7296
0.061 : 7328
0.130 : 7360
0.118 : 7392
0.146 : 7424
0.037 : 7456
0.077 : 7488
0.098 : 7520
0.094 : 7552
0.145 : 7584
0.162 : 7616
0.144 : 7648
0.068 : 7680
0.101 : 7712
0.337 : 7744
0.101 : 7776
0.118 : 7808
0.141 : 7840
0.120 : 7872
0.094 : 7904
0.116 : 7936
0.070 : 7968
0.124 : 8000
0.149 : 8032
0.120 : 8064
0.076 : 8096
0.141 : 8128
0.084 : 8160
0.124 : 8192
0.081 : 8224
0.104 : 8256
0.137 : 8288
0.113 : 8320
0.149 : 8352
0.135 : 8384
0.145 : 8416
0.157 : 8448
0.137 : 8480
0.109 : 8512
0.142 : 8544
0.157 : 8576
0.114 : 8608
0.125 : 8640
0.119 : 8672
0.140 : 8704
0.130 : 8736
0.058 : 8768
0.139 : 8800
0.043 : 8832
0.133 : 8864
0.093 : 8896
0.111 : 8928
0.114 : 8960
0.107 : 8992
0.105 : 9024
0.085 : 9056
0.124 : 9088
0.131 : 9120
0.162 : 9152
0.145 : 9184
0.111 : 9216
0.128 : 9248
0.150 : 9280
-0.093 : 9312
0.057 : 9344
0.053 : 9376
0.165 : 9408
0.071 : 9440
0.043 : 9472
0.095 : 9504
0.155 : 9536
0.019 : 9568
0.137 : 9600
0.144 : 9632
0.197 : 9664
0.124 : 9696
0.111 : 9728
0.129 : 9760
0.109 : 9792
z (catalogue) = 1.074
